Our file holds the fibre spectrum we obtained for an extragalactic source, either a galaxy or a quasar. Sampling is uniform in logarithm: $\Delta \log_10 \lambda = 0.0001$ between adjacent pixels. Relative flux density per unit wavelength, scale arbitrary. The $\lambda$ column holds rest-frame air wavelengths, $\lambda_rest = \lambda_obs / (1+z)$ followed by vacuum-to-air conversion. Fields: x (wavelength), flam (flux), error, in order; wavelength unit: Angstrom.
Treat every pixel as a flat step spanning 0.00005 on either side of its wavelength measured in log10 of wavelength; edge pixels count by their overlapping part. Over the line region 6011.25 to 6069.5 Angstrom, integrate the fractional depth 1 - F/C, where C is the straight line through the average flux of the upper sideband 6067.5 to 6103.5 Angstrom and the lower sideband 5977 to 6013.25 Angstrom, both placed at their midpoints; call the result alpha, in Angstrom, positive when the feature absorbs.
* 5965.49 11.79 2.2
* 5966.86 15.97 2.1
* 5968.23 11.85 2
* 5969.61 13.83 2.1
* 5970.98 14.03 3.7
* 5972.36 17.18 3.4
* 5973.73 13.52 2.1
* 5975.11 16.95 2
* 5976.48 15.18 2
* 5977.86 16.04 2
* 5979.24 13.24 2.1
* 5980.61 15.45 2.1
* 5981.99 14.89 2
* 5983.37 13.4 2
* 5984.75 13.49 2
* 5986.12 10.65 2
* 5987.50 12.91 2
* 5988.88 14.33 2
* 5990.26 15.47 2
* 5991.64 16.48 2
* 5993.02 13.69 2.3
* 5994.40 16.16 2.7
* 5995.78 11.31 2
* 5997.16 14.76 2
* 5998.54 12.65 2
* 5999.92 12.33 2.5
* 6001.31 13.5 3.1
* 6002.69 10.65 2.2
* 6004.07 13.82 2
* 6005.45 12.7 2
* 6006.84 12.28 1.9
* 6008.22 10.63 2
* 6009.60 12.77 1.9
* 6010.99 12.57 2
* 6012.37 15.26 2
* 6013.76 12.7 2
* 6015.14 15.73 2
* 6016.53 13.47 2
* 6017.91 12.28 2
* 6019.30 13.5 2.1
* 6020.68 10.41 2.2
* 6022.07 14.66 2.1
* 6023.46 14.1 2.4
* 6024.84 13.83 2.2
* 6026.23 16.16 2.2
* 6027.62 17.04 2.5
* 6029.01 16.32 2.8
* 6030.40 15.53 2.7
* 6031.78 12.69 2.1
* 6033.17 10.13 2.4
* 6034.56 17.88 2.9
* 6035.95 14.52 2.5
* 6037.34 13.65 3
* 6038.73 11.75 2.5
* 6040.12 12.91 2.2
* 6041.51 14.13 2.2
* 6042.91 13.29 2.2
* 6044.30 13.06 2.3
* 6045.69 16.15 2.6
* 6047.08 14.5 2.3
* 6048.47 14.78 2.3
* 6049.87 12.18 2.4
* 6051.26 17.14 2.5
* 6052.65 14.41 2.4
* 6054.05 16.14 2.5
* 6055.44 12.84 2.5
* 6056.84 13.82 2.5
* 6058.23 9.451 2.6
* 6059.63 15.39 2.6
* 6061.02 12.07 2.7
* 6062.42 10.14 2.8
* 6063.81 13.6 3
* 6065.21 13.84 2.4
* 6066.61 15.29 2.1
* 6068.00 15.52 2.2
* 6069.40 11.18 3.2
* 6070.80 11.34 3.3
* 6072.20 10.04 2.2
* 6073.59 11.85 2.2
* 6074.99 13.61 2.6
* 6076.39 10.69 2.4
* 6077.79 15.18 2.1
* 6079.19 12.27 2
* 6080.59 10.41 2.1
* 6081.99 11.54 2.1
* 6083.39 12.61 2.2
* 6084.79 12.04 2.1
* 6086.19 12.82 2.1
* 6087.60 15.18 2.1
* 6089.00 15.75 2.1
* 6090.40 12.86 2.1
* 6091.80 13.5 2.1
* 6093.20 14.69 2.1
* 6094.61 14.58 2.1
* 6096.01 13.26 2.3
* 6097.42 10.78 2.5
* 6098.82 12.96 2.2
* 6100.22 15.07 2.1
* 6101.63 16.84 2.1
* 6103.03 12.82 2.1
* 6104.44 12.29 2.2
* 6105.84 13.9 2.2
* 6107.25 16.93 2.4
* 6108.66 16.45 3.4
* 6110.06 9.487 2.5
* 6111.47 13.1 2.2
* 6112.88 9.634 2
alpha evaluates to -2.8 Angstrom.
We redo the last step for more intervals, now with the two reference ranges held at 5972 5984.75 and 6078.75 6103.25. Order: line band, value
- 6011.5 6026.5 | 0.66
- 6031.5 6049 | 0.31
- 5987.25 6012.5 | 2.25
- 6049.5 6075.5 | 1.15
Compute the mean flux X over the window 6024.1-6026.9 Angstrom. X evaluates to 15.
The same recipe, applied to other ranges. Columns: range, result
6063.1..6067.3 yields 14.2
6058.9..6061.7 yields 13.7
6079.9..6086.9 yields 11.9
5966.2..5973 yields 14.5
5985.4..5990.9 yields 13.3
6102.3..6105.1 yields 12.6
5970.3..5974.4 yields 14.9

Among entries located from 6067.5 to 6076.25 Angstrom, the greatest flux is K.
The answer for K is 15.52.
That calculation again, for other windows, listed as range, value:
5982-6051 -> 17.88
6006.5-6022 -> 15.73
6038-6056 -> 17.14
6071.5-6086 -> 15.18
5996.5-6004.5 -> 14.76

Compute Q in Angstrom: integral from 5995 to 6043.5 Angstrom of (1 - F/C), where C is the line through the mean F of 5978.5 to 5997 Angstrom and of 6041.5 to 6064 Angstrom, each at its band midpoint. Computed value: 1.2 Angstrom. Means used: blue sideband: 14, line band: 13.5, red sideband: 13.7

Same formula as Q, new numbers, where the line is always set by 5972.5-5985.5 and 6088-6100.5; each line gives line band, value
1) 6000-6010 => 1.5 Angstrom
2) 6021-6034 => -0.1 Angstrom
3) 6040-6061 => 0.2 Angstrom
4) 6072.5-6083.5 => 1.3 Angstrom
